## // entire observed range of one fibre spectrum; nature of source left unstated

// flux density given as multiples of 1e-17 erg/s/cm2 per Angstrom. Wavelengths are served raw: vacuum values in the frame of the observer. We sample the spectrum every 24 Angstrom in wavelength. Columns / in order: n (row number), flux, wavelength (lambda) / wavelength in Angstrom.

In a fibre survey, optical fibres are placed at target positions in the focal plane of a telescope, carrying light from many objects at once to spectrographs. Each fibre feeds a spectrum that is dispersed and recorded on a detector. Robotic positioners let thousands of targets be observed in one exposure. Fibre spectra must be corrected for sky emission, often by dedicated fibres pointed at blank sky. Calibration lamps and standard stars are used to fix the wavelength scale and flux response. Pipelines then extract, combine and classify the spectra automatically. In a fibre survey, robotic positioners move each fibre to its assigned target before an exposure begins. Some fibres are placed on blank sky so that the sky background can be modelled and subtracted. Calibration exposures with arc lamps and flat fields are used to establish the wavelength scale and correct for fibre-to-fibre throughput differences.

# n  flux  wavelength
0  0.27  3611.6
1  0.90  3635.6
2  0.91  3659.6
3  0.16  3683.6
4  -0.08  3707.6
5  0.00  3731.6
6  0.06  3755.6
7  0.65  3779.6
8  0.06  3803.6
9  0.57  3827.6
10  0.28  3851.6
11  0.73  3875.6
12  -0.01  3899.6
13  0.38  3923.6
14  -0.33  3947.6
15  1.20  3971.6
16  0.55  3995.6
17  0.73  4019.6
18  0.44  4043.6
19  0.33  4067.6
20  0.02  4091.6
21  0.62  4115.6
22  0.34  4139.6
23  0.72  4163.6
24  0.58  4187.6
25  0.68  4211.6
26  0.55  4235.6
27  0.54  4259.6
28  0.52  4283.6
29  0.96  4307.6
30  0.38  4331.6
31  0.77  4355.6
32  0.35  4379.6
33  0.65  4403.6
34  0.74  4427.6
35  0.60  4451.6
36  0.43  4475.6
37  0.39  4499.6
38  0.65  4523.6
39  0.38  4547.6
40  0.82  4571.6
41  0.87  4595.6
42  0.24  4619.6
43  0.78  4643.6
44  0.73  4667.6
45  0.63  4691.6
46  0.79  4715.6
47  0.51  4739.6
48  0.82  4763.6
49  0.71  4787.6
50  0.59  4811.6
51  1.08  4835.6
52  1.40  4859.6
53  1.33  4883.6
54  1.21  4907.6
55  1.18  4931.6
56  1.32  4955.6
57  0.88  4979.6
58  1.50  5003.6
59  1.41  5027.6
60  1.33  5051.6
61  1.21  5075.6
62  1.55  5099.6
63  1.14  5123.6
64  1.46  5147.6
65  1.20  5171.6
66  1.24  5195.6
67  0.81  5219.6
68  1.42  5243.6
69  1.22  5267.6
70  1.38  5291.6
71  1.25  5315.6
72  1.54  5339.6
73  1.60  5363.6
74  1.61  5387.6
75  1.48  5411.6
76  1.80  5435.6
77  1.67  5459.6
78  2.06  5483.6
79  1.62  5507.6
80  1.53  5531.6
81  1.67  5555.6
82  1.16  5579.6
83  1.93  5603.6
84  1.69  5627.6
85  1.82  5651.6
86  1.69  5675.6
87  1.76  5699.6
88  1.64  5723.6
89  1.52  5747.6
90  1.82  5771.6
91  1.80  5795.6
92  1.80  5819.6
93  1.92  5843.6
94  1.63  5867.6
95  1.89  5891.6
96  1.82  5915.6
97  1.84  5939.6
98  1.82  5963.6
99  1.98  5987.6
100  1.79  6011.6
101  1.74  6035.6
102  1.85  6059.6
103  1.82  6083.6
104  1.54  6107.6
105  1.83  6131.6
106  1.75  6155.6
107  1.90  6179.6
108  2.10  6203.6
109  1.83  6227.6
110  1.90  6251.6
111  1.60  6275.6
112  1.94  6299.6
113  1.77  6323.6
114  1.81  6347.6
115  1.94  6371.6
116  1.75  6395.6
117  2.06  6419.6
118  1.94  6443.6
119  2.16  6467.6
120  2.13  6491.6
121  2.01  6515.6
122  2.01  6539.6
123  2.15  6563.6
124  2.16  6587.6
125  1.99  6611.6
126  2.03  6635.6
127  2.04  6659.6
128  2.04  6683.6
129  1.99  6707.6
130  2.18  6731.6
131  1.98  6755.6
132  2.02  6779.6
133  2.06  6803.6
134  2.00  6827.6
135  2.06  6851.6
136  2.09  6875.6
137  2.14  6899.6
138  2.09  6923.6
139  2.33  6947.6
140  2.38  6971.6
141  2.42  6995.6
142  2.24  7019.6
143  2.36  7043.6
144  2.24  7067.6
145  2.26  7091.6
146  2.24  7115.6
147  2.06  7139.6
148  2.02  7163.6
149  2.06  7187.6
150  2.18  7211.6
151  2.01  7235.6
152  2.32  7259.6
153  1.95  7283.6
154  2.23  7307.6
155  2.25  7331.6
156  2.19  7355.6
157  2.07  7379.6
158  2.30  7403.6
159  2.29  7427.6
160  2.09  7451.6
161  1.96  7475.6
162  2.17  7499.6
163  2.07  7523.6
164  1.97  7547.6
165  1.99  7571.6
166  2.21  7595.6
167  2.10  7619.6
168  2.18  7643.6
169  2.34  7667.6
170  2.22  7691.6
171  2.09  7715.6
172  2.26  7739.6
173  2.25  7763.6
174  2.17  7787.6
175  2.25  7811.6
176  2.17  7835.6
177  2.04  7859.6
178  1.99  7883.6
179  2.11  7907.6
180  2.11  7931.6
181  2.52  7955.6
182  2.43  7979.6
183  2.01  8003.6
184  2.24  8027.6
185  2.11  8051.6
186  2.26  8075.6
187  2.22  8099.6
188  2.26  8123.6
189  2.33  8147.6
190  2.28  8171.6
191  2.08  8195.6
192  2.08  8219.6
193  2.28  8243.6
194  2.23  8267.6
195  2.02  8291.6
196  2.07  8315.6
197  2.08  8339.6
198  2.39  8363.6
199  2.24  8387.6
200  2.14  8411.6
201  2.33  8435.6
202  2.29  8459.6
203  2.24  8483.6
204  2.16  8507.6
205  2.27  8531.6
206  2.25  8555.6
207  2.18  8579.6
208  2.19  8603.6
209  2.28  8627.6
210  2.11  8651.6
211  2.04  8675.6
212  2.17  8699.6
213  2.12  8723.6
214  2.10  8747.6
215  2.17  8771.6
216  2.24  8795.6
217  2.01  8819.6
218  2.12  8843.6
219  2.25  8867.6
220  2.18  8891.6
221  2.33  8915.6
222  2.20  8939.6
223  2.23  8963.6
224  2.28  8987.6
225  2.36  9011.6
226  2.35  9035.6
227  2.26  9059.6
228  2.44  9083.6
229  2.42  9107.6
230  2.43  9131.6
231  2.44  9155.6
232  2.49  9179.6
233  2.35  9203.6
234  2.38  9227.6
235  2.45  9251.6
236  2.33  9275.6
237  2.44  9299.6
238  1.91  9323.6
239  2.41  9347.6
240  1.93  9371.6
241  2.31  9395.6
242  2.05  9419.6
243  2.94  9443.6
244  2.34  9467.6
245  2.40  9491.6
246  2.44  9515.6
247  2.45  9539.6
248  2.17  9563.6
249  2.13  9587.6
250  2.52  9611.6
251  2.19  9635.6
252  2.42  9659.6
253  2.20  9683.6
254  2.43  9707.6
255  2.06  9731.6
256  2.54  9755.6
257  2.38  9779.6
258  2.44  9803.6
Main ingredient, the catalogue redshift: 0.21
